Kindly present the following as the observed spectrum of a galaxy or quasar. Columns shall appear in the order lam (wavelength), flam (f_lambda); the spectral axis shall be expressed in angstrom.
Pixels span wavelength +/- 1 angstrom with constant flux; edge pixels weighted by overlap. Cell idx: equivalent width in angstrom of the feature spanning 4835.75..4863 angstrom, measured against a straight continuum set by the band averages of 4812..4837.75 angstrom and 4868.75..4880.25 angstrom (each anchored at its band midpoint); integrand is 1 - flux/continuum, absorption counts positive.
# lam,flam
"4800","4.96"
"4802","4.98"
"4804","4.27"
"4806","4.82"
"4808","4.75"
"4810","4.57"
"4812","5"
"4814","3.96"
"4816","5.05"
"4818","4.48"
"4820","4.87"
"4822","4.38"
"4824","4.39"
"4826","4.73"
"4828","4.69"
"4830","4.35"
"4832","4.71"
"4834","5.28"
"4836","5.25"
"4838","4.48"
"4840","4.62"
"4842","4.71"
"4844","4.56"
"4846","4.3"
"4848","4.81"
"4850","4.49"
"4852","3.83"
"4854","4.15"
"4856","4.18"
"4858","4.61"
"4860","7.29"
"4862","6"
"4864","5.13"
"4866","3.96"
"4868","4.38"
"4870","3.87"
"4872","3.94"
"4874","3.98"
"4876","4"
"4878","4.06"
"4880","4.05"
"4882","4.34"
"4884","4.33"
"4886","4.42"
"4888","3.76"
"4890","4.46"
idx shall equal -2.9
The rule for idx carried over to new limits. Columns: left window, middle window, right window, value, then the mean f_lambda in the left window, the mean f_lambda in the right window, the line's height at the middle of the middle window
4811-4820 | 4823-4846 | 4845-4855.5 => -1.2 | 4.65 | 4.31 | 4.46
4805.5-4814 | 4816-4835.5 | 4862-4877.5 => -0.5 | 4.69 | 4.29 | 4.58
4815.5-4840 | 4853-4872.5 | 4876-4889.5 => -1.8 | 4.71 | 4.16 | 4.36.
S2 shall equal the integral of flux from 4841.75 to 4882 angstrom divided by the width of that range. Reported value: 4.51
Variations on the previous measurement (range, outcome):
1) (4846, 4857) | 4.29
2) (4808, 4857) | 4.58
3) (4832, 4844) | 4.83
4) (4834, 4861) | 4.73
